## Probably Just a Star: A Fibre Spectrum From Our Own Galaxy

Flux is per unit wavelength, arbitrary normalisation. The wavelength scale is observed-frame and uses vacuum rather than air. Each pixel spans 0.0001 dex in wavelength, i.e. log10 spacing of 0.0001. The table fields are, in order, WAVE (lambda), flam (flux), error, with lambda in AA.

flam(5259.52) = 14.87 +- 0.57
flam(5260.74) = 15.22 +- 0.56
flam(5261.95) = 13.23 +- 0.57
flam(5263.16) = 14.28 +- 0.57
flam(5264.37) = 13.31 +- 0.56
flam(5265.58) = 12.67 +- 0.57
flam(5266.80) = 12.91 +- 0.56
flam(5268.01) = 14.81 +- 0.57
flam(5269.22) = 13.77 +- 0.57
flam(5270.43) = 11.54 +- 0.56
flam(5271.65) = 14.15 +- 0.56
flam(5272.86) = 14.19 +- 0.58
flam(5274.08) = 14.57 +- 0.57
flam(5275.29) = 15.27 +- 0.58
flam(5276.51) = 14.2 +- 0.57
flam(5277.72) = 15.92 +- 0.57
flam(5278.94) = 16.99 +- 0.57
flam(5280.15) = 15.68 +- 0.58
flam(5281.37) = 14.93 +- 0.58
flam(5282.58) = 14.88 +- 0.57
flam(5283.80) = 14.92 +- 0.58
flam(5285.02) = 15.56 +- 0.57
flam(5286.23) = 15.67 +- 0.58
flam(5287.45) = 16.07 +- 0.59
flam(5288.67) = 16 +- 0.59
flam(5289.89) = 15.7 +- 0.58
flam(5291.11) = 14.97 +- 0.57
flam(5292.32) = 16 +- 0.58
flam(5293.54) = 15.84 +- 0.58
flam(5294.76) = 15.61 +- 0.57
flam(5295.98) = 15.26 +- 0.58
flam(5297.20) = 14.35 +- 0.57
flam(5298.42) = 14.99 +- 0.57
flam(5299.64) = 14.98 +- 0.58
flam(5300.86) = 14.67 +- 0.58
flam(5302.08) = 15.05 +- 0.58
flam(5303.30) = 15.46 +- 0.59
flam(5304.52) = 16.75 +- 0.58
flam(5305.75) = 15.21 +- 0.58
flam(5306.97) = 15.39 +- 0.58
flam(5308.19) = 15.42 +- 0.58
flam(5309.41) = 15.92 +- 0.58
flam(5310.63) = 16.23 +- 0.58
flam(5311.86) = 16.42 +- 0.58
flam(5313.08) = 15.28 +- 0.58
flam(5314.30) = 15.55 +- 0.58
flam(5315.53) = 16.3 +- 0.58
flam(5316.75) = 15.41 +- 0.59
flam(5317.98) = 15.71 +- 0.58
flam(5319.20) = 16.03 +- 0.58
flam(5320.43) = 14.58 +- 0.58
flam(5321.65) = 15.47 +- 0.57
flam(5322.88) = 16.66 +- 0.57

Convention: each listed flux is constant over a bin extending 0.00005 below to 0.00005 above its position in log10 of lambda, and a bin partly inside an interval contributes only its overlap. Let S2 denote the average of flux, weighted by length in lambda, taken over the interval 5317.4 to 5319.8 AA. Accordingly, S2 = 15.9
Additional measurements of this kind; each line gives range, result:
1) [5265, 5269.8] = 13.5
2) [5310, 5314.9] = 15.9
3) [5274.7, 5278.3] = 15.1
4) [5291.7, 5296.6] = 15.7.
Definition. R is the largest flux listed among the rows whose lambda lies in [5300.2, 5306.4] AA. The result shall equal 16.75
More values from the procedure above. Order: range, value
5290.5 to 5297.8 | 16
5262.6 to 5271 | 14.81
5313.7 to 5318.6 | 16.3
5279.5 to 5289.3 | 16.07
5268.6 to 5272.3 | 14.15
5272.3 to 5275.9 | 15.27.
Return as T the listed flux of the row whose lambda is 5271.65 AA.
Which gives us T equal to 14.15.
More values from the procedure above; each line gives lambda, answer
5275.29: 15.27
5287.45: 16.07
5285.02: 15.56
